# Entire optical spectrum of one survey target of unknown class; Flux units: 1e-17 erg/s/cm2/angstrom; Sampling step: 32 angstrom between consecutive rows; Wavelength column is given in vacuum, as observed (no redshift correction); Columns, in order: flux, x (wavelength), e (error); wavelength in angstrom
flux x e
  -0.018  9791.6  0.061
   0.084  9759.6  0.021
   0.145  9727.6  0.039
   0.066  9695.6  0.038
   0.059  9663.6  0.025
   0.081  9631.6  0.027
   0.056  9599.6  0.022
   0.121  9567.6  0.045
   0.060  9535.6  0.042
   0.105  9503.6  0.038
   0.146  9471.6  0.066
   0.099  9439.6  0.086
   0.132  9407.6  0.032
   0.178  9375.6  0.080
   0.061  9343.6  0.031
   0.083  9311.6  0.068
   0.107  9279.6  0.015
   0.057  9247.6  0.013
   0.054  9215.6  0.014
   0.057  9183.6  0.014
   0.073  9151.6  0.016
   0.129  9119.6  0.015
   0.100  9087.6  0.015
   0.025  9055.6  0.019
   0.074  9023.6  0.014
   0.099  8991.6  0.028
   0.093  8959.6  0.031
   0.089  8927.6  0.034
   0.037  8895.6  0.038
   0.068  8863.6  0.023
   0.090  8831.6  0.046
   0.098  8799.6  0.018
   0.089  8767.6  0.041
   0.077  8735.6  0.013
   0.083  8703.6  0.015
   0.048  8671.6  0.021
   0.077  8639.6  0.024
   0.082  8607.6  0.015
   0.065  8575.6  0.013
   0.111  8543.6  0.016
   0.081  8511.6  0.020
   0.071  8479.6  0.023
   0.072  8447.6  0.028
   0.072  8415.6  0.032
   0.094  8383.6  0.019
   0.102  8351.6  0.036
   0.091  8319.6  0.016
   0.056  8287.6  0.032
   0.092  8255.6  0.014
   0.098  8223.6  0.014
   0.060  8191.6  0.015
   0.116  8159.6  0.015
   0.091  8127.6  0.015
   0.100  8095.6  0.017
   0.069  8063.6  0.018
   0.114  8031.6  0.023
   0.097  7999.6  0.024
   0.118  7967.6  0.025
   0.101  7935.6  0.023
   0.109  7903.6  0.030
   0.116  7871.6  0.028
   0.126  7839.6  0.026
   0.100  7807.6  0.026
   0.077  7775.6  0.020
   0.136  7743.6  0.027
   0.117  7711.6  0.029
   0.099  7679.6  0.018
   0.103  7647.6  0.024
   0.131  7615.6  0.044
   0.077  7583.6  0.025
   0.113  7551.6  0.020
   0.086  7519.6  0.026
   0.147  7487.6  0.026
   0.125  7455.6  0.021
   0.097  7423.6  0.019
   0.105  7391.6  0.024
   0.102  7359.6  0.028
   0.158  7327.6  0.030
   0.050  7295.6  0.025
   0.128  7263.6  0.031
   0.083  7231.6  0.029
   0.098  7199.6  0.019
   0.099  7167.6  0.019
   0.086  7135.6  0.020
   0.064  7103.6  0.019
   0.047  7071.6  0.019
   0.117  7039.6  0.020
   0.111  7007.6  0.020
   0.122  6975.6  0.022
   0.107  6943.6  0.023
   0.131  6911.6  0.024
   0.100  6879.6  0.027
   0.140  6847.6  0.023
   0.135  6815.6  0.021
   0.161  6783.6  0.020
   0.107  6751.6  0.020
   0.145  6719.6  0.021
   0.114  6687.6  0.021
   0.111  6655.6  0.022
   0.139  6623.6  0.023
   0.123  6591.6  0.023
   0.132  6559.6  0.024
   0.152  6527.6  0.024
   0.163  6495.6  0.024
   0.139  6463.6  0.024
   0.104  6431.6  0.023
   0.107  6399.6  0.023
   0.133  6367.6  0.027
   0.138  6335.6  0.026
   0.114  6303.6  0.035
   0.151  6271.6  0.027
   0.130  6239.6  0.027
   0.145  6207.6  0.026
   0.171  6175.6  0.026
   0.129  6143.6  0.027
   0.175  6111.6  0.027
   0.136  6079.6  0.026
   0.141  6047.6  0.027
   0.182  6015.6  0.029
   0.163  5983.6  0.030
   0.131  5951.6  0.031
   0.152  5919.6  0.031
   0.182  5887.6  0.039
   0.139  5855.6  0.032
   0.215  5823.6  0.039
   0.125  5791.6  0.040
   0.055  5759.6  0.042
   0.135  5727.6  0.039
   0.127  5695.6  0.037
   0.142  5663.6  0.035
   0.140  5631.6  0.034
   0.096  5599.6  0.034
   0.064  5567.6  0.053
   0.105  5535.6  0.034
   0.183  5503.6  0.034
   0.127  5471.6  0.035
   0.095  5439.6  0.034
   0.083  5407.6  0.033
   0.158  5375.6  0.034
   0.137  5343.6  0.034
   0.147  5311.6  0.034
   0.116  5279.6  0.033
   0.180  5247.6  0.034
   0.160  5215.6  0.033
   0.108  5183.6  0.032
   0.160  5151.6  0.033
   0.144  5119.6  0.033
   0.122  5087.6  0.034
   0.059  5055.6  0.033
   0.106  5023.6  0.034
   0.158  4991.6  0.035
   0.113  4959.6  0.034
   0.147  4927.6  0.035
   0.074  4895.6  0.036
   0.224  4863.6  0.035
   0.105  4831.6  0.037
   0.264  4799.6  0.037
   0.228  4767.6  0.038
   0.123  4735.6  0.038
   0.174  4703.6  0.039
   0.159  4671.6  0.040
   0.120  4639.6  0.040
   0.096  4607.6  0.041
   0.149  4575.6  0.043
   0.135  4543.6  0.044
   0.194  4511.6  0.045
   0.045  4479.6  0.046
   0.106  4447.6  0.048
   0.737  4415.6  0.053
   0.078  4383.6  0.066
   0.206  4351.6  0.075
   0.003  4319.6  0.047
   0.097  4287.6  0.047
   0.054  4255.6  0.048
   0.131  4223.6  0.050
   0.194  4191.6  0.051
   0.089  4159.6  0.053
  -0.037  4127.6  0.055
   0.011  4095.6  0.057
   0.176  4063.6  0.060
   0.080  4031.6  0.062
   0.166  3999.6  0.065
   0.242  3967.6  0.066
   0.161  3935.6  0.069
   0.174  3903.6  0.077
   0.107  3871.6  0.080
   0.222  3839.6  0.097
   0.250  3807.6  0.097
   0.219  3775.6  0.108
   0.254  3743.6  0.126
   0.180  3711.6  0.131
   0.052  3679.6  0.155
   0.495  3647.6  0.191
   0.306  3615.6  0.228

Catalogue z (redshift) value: 0.19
